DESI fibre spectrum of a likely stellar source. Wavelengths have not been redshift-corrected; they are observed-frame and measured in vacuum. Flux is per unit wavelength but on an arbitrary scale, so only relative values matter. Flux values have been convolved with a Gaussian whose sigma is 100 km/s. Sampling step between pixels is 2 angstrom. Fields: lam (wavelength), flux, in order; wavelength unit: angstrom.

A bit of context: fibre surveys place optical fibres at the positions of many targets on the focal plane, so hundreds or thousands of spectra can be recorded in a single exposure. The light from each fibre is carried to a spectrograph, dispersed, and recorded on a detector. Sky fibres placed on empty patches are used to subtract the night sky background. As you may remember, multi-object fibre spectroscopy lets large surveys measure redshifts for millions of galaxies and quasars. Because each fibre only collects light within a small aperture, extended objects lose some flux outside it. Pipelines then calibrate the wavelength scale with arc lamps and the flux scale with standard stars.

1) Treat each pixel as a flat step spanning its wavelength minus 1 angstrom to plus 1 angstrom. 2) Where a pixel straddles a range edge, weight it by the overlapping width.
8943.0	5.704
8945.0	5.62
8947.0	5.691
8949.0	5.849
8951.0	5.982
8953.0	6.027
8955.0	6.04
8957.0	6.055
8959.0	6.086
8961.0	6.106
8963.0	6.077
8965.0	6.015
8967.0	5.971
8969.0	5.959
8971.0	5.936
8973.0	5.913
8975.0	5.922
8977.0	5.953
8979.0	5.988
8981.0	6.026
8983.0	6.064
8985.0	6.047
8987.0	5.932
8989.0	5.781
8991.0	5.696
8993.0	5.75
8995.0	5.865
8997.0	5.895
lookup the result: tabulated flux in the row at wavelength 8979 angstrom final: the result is 5.988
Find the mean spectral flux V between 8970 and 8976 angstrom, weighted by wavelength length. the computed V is 5.92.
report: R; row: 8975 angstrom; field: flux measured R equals 5.922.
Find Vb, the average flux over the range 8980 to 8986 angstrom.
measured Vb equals 6.05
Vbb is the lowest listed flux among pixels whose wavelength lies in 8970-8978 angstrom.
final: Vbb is 5.913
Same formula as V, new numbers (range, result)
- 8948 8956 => 5.97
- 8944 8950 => 5.72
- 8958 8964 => 6.09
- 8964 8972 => 5.97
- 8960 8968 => 6.04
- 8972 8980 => 5.94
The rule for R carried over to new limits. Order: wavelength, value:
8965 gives 6.015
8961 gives 6.106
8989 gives 5.781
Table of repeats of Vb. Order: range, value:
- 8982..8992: 5.9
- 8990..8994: 5.72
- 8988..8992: 5.74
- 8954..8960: 6.06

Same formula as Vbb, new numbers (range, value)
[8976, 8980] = 5.953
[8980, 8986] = 6.026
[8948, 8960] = 5.849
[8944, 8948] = 5.62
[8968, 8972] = 5.936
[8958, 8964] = 6.077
